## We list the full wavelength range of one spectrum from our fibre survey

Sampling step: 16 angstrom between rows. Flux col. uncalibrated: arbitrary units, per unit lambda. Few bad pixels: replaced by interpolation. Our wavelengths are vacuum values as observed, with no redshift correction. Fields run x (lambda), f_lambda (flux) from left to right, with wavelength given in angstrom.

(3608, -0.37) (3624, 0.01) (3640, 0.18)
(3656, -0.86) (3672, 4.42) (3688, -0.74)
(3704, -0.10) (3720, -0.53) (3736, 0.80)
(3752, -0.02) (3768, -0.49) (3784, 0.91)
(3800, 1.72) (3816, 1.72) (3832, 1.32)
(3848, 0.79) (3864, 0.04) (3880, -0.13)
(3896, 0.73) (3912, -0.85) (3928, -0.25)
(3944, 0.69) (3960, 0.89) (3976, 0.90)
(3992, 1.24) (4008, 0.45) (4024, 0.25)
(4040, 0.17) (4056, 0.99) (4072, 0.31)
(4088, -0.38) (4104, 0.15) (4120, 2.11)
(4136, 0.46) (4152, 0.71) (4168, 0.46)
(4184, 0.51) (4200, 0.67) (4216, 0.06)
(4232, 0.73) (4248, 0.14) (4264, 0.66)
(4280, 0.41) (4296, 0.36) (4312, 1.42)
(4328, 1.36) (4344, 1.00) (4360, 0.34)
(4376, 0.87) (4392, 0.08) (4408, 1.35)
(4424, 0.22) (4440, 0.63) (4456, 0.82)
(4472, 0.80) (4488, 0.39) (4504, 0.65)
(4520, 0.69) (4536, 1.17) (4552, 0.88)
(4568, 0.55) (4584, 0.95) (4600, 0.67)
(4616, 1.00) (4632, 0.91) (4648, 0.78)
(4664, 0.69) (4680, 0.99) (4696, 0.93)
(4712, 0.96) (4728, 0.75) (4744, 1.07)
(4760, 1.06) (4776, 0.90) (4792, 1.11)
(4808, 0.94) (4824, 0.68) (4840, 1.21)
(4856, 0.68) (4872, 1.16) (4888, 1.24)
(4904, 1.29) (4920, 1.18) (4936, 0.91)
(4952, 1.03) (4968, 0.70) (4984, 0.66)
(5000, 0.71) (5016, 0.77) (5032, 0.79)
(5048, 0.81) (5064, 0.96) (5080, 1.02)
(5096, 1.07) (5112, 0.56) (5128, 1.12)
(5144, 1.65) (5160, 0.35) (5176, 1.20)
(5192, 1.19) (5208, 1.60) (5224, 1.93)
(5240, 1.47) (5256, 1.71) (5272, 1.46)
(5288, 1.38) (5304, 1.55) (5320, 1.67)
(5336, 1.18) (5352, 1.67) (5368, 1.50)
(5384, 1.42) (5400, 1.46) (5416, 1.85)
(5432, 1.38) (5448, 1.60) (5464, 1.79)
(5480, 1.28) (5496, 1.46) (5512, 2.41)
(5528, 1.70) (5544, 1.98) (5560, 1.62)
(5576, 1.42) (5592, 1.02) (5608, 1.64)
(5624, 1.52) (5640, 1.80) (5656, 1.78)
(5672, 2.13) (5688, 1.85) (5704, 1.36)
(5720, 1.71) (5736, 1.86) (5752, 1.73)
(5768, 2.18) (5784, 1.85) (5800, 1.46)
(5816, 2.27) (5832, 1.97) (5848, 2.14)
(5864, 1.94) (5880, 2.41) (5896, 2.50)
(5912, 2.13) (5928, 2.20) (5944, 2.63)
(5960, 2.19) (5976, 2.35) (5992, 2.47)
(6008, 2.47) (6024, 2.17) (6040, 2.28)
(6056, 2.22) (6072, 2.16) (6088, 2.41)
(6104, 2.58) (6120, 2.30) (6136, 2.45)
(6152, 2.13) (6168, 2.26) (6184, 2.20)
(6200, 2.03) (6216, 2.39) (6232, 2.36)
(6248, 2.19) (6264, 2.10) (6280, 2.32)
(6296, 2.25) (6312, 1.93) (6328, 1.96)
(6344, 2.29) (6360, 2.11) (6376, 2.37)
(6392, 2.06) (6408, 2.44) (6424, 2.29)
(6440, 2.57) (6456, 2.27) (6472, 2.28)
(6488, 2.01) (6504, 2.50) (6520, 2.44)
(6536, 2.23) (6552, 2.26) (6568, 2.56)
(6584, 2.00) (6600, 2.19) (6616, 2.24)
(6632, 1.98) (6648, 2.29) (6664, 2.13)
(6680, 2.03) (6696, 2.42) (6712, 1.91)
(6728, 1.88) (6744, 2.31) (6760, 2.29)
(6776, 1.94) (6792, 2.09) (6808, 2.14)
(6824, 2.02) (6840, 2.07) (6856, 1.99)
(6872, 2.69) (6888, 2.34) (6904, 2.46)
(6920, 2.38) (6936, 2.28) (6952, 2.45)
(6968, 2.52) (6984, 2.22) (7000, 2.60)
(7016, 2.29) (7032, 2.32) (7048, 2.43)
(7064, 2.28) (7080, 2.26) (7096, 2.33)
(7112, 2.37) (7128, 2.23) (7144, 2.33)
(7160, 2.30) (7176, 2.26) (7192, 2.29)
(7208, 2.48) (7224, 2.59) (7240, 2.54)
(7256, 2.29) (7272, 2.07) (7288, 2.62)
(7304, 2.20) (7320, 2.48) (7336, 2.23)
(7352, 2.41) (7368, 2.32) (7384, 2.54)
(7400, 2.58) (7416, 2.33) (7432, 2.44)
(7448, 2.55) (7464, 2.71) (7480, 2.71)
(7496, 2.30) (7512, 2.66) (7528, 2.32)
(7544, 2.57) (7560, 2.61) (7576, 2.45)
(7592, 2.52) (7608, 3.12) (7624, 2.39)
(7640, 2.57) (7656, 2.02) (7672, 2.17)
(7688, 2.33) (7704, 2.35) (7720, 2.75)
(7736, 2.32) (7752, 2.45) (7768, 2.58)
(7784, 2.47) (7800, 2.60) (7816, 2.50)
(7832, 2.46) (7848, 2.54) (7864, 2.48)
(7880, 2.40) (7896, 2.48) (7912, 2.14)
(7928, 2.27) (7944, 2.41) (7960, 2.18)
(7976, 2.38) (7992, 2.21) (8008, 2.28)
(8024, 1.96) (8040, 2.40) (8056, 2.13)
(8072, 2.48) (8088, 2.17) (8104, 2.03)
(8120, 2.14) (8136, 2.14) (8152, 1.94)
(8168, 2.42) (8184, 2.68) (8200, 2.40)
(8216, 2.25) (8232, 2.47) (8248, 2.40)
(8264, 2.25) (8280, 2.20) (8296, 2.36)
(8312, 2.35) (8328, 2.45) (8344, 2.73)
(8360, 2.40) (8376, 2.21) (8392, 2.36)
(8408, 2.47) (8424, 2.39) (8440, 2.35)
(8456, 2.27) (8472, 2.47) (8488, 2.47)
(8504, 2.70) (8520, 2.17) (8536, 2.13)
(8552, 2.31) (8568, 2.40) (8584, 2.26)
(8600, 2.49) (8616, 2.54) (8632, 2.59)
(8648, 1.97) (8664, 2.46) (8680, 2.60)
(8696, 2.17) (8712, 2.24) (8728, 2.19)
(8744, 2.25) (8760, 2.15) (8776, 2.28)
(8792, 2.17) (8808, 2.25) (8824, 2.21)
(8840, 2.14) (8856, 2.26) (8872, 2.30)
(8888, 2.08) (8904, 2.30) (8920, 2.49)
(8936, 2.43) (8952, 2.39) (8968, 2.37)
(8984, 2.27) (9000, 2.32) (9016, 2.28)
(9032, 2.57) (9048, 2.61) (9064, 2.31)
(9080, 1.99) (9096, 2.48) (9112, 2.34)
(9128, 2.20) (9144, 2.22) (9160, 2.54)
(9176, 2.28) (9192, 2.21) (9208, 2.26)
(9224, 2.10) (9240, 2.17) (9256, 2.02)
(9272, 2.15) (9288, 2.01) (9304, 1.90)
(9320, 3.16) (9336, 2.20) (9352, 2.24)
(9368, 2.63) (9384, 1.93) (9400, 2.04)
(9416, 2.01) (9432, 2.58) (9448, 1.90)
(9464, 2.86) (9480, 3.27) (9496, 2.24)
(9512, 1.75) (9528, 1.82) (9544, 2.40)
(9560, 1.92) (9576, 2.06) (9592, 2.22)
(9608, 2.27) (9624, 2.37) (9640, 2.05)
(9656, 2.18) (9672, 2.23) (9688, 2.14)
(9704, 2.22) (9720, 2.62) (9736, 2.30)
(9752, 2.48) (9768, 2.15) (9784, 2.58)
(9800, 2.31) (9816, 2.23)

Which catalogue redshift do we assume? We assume 0.30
